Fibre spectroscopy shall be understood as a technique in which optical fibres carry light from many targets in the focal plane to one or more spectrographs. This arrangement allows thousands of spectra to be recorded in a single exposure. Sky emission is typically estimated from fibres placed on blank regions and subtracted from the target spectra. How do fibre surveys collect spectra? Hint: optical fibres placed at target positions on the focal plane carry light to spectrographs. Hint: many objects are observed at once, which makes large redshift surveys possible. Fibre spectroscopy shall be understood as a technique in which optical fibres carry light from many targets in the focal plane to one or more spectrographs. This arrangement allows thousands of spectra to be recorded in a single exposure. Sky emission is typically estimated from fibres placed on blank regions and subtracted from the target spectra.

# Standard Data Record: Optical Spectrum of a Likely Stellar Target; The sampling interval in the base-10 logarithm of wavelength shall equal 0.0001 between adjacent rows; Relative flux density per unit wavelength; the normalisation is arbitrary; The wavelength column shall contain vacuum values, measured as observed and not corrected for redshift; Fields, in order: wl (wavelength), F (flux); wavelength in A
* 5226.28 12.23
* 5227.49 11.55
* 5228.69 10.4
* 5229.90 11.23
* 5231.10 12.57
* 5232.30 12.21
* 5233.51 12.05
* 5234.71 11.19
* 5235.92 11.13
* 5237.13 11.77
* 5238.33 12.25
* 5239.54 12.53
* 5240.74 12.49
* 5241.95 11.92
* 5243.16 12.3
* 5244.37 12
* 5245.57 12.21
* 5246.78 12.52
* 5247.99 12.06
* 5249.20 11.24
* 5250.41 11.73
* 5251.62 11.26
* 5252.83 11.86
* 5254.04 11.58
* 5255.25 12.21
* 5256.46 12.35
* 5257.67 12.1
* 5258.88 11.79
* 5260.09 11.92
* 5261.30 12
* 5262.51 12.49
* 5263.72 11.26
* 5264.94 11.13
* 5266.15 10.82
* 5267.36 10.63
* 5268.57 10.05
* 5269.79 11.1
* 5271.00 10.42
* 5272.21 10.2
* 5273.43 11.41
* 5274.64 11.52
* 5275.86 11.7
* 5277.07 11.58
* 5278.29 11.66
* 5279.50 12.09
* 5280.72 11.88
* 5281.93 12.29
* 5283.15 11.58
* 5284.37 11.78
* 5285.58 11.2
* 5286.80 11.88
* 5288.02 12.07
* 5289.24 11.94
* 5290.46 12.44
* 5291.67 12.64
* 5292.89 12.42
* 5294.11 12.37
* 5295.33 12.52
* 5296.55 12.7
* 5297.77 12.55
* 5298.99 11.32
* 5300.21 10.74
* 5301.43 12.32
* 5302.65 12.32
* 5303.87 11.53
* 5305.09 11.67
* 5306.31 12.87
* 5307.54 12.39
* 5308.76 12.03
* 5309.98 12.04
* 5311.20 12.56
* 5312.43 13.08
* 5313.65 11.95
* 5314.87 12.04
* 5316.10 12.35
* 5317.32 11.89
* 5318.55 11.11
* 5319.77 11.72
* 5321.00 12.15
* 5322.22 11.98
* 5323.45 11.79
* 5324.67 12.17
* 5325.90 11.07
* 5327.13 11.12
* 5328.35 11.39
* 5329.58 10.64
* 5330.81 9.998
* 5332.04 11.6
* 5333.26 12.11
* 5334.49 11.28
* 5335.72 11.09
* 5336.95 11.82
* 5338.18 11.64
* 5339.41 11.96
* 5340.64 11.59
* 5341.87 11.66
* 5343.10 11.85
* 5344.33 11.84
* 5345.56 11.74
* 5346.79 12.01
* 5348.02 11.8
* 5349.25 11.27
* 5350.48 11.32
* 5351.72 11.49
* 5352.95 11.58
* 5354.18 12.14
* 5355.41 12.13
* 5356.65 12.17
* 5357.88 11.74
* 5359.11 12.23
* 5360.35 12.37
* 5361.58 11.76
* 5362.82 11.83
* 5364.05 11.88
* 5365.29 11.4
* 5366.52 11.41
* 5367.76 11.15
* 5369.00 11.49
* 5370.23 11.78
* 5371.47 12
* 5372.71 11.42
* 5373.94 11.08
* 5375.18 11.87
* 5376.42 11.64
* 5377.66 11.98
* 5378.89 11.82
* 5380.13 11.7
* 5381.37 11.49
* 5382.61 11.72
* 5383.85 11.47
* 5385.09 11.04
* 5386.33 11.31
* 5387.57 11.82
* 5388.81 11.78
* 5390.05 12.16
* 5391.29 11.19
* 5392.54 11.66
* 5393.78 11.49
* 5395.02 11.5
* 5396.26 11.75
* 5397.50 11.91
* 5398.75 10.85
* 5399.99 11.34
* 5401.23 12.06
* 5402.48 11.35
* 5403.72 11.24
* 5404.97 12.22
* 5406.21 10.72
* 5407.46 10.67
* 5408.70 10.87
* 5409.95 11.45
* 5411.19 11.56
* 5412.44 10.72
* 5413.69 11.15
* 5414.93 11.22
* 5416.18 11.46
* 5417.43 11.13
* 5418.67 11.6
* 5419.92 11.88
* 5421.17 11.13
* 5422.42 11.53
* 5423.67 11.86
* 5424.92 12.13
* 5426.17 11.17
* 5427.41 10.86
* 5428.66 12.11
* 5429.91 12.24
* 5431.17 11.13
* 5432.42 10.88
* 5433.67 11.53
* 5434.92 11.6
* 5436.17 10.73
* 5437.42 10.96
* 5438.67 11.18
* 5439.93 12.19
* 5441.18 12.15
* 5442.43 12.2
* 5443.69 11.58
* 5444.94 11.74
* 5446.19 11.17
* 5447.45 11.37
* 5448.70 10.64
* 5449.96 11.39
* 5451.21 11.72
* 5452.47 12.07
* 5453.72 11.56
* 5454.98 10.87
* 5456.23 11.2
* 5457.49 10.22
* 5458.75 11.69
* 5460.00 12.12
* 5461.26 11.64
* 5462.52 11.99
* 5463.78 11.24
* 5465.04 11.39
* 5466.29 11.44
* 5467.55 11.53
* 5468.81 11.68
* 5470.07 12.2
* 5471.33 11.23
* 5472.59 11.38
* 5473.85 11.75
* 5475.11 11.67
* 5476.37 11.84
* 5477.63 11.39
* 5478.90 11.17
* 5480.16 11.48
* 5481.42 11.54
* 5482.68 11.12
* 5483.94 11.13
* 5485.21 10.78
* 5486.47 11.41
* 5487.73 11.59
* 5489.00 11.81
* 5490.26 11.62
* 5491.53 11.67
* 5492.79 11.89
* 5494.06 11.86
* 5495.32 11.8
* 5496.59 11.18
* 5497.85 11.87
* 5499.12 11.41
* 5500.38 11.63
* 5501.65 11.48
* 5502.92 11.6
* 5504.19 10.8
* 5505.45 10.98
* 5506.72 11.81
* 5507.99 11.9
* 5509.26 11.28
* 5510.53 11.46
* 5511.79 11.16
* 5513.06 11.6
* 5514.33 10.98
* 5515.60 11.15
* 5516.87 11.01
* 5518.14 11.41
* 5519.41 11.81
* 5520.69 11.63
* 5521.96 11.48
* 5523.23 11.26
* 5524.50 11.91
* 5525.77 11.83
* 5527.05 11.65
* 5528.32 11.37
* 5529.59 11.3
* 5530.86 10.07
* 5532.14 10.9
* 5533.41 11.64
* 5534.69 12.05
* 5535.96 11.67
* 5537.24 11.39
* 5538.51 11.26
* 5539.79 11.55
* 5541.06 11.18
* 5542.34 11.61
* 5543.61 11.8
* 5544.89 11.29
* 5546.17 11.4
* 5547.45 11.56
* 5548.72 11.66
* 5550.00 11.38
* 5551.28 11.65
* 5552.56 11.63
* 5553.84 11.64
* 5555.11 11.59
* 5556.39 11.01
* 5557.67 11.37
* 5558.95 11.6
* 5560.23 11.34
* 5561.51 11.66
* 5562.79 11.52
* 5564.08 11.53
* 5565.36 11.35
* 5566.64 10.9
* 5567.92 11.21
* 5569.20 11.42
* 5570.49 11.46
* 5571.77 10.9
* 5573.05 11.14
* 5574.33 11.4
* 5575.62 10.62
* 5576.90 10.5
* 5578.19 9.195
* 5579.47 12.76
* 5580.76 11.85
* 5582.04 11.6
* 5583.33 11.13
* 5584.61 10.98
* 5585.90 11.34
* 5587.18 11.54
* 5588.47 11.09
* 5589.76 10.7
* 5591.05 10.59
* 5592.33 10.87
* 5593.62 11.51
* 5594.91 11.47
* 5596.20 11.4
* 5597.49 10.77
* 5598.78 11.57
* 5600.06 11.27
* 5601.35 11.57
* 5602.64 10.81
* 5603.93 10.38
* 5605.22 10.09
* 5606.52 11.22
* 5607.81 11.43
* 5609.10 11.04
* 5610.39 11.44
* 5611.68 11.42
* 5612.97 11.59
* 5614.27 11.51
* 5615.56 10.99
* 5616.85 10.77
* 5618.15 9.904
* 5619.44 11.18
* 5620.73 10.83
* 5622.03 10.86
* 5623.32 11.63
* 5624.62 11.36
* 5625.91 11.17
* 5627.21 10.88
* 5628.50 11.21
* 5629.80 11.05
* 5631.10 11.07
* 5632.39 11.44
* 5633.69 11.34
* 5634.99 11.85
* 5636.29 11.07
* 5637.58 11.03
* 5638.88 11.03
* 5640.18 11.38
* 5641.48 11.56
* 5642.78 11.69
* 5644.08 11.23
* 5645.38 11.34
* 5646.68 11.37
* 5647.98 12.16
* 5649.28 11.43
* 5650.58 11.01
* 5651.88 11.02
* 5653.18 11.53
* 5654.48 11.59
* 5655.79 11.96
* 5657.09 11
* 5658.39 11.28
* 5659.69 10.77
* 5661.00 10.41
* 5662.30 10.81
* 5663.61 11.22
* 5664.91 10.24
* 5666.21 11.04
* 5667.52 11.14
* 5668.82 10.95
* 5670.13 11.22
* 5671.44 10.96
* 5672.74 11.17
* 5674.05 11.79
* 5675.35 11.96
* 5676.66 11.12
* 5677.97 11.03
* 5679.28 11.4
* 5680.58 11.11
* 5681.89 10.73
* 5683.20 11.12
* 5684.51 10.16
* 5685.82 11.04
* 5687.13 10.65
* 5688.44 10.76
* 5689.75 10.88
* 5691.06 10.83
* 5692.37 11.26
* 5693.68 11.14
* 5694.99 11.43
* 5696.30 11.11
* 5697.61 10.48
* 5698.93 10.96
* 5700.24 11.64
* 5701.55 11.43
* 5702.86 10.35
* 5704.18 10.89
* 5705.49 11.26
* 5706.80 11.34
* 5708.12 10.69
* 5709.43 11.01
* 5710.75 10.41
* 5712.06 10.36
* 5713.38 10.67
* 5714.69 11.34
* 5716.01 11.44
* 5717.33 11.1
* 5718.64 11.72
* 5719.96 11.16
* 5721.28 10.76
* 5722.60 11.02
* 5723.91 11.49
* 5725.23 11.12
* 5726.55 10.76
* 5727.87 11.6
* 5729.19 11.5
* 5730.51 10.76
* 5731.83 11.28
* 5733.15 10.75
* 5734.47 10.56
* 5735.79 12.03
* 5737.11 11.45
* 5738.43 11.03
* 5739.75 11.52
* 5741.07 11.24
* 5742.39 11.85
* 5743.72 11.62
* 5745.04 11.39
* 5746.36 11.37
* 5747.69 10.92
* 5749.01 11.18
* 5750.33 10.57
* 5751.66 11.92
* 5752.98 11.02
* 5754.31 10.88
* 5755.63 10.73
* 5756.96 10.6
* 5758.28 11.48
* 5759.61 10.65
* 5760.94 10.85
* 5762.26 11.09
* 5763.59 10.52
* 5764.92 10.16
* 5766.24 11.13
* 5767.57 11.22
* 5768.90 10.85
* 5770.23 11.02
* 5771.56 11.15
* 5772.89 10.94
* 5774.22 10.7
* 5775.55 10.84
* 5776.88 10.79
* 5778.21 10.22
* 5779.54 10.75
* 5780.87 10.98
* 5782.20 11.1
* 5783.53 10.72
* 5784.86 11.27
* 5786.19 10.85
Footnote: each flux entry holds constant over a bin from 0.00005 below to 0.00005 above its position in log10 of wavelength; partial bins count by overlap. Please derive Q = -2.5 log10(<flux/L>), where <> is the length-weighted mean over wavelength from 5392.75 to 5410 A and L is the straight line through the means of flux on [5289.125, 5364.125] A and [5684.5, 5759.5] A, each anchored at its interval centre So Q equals 0.03 mag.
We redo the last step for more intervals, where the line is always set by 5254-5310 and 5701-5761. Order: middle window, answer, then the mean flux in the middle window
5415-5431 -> 0.001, 11.6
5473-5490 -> 0.004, 11.4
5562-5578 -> 0.024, 11.1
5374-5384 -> -0.005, 11.7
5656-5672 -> 0.026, 10.9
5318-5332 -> 0.031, 11.4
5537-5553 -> -0.010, 11.5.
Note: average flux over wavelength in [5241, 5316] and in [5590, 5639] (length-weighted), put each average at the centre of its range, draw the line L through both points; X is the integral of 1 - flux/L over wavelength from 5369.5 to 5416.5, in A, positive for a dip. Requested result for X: 0.5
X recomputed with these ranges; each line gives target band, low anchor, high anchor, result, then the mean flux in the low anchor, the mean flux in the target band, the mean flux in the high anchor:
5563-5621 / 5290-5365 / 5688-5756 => 1.24 A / 11.9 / 11.1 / 11.1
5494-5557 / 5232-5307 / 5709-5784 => -0.30 A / 11.8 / 11.4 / 11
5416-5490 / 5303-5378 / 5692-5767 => 0.48 A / 11.7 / 11.5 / 11.1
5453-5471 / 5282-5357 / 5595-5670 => 0.08 A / 11.8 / 11.5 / 11.2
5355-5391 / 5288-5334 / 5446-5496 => 0.17 A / 11.9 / 11.7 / 11.5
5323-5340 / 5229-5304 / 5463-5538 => 0.43 A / 11.8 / 11.4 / 11.5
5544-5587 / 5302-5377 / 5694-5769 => 0.16 A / 11.8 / 11.3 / 11.1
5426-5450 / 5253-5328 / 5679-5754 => 0.24 A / 11.8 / 11.4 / 11.1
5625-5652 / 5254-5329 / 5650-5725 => -0.38 A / 11.8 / 11.3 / 11.1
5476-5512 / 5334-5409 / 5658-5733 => -0.23 A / 11.6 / 11.5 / 11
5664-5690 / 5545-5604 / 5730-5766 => 0.32 A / 11.3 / 11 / 11.1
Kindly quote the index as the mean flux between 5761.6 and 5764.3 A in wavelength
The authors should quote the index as 10.8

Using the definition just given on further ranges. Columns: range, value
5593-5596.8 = 11.4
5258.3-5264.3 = 11.9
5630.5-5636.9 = 11.4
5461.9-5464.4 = 11.6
